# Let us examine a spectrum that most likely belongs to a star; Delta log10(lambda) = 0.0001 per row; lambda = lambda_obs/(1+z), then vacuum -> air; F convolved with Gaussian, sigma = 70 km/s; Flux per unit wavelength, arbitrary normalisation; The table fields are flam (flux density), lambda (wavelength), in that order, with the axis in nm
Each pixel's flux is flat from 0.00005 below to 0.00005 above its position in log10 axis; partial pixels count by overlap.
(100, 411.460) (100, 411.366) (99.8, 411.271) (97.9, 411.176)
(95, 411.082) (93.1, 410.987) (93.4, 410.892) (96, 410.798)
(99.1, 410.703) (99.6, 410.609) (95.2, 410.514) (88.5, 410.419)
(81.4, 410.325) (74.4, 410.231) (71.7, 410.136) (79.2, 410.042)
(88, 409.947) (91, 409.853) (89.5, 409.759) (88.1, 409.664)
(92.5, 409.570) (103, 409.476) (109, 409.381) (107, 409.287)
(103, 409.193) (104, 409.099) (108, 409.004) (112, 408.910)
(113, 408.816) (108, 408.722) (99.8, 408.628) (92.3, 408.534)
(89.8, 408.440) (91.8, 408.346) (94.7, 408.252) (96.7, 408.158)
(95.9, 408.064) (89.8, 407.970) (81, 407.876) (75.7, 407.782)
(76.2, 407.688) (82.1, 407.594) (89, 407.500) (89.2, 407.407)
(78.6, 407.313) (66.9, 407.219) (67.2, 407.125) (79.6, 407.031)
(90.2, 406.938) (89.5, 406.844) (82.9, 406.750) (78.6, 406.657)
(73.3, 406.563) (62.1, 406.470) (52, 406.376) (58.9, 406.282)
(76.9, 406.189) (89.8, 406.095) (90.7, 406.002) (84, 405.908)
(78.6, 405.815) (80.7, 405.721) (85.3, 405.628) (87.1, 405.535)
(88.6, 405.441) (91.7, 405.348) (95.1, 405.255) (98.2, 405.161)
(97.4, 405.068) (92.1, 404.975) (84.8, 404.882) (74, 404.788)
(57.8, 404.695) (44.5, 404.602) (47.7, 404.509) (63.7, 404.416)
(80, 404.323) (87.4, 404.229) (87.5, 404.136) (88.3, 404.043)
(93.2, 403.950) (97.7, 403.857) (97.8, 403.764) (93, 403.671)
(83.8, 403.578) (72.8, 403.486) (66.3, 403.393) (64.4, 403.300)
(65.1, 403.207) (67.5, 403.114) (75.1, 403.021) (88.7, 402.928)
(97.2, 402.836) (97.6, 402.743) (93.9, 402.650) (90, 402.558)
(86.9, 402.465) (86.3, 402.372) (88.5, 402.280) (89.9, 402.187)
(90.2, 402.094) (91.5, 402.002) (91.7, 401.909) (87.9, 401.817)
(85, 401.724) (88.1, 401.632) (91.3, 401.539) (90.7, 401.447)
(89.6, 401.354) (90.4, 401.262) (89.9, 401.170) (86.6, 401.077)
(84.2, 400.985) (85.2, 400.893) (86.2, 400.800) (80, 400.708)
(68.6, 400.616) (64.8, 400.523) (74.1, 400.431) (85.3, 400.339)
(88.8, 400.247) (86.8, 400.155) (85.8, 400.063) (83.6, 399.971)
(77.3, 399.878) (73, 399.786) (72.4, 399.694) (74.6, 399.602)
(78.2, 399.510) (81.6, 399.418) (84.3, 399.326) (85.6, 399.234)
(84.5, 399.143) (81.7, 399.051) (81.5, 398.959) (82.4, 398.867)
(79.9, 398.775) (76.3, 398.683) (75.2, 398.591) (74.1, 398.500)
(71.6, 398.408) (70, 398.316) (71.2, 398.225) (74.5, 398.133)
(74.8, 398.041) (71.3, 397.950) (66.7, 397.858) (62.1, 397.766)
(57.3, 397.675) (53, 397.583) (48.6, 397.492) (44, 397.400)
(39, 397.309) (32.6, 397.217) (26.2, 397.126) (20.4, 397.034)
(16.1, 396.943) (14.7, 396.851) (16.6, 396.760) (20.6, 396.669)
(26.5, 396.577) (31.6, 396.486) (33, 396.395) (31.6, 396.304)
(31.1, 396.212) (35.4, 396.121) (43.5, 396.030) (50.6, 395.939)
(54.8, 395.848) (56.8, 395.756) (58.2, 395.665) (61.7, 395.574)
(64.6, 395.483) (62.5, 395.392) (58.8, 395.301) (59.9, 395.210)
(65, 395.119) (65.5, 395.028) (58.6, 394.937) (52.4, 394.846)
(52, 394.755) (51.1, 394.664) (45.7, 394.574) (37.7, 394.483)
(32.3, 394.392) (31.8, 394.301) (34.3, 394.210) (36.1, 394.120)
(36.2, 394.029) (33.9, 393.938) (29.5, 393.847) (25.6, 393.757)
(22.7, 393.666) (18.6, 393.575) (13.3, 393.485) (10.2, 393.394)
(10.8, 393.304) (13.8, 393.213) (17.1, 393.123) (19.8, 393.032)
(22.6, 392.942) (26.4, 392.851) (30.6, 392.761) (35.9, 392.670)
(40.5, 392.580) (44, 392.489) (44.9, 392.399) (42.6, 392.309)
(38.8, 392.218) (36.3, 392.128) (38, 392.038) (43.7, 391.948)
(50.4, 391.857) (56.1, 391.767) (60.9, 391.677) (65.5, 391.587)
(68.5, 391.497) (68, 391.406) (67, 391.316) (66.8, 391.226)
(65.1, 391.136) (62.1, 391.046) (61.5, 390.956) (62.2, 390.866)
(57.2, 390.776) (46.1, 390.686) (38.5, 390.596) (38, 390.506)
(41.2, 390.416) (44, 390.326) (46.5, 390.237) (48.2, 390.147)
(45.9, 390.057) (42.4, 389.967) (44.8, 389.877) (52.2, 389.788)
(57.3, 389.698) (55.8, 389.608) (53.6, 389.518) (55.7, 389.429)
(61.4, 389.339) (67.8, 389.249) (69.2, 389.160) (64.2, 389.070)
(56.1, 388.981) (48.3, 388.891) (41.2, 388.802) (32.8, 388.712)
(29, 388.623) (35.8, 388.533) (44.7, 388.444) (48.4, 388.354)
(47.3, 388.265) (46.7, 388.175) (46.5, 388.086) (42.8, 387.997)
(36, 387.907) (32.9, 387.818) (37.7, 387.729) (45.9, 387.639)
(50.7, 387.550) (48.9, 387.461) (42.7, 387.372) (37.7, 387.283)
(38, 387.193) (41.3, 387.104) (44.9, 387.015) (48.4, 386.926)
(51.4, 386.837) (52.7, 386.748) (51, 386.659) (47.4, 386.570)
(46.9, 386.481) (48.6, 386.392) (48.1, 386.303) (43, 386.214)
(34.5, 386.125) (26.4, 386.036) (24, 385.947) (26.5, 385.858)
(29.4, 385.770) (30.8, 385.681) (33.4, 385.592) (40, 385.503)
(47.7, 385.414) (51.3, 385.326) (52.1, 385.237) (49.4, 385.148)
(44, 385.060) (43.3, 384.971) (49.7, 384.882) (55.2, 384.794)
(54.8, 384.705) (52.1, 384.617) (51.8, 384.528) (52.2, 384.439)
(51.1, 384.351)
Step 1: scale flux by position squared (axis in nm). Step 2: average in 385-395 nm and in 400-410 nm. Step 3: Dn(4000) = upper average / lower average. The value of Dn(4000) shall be 2.13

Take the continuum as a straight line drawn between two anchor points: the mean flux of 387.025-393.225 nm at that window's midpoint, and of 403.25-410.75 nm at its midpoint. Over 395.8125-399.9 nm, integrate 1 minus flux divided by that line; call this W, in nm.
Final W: 0.54 nm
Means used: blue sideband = 46.7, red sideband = 85.6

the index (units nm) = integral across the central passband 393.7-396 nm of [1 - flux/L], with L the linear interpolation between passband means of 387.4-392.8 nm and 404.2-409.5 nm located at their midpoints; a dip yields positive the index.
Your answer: 0.43 nm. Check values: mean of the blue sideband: 49.2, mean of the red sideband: 85.3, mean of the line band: 48.5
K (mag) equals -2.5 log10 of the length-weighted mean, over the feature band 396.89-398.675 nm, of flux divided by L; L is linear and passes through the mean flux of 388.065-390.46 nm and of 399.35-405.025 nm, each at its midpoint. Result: 0.27 mag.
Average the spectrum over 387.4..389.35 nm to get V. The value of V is 46.7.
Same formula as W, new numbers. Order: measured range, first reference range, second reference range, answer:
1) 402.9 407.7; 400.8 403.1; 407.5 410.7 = 0.595 nm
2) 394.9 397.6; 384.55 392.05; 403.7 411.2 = 0.895 nm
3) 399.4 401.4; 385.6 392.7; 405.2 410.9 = -0.271 nm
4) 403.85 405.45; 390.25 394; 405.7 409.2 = -0.068 nm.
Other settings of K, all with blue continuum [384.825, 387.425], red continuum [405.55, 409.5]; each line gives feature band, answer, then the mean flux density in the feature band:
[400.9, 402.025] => -0.19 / 88.7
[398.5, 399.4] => -0.17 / 81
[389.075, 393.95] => 0.19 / 44.3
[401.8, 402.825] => -0.19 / 90.7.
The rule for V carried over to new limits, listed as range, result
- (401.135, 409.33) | 85.4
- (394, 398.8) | 49.3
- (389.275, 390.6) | 48.9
